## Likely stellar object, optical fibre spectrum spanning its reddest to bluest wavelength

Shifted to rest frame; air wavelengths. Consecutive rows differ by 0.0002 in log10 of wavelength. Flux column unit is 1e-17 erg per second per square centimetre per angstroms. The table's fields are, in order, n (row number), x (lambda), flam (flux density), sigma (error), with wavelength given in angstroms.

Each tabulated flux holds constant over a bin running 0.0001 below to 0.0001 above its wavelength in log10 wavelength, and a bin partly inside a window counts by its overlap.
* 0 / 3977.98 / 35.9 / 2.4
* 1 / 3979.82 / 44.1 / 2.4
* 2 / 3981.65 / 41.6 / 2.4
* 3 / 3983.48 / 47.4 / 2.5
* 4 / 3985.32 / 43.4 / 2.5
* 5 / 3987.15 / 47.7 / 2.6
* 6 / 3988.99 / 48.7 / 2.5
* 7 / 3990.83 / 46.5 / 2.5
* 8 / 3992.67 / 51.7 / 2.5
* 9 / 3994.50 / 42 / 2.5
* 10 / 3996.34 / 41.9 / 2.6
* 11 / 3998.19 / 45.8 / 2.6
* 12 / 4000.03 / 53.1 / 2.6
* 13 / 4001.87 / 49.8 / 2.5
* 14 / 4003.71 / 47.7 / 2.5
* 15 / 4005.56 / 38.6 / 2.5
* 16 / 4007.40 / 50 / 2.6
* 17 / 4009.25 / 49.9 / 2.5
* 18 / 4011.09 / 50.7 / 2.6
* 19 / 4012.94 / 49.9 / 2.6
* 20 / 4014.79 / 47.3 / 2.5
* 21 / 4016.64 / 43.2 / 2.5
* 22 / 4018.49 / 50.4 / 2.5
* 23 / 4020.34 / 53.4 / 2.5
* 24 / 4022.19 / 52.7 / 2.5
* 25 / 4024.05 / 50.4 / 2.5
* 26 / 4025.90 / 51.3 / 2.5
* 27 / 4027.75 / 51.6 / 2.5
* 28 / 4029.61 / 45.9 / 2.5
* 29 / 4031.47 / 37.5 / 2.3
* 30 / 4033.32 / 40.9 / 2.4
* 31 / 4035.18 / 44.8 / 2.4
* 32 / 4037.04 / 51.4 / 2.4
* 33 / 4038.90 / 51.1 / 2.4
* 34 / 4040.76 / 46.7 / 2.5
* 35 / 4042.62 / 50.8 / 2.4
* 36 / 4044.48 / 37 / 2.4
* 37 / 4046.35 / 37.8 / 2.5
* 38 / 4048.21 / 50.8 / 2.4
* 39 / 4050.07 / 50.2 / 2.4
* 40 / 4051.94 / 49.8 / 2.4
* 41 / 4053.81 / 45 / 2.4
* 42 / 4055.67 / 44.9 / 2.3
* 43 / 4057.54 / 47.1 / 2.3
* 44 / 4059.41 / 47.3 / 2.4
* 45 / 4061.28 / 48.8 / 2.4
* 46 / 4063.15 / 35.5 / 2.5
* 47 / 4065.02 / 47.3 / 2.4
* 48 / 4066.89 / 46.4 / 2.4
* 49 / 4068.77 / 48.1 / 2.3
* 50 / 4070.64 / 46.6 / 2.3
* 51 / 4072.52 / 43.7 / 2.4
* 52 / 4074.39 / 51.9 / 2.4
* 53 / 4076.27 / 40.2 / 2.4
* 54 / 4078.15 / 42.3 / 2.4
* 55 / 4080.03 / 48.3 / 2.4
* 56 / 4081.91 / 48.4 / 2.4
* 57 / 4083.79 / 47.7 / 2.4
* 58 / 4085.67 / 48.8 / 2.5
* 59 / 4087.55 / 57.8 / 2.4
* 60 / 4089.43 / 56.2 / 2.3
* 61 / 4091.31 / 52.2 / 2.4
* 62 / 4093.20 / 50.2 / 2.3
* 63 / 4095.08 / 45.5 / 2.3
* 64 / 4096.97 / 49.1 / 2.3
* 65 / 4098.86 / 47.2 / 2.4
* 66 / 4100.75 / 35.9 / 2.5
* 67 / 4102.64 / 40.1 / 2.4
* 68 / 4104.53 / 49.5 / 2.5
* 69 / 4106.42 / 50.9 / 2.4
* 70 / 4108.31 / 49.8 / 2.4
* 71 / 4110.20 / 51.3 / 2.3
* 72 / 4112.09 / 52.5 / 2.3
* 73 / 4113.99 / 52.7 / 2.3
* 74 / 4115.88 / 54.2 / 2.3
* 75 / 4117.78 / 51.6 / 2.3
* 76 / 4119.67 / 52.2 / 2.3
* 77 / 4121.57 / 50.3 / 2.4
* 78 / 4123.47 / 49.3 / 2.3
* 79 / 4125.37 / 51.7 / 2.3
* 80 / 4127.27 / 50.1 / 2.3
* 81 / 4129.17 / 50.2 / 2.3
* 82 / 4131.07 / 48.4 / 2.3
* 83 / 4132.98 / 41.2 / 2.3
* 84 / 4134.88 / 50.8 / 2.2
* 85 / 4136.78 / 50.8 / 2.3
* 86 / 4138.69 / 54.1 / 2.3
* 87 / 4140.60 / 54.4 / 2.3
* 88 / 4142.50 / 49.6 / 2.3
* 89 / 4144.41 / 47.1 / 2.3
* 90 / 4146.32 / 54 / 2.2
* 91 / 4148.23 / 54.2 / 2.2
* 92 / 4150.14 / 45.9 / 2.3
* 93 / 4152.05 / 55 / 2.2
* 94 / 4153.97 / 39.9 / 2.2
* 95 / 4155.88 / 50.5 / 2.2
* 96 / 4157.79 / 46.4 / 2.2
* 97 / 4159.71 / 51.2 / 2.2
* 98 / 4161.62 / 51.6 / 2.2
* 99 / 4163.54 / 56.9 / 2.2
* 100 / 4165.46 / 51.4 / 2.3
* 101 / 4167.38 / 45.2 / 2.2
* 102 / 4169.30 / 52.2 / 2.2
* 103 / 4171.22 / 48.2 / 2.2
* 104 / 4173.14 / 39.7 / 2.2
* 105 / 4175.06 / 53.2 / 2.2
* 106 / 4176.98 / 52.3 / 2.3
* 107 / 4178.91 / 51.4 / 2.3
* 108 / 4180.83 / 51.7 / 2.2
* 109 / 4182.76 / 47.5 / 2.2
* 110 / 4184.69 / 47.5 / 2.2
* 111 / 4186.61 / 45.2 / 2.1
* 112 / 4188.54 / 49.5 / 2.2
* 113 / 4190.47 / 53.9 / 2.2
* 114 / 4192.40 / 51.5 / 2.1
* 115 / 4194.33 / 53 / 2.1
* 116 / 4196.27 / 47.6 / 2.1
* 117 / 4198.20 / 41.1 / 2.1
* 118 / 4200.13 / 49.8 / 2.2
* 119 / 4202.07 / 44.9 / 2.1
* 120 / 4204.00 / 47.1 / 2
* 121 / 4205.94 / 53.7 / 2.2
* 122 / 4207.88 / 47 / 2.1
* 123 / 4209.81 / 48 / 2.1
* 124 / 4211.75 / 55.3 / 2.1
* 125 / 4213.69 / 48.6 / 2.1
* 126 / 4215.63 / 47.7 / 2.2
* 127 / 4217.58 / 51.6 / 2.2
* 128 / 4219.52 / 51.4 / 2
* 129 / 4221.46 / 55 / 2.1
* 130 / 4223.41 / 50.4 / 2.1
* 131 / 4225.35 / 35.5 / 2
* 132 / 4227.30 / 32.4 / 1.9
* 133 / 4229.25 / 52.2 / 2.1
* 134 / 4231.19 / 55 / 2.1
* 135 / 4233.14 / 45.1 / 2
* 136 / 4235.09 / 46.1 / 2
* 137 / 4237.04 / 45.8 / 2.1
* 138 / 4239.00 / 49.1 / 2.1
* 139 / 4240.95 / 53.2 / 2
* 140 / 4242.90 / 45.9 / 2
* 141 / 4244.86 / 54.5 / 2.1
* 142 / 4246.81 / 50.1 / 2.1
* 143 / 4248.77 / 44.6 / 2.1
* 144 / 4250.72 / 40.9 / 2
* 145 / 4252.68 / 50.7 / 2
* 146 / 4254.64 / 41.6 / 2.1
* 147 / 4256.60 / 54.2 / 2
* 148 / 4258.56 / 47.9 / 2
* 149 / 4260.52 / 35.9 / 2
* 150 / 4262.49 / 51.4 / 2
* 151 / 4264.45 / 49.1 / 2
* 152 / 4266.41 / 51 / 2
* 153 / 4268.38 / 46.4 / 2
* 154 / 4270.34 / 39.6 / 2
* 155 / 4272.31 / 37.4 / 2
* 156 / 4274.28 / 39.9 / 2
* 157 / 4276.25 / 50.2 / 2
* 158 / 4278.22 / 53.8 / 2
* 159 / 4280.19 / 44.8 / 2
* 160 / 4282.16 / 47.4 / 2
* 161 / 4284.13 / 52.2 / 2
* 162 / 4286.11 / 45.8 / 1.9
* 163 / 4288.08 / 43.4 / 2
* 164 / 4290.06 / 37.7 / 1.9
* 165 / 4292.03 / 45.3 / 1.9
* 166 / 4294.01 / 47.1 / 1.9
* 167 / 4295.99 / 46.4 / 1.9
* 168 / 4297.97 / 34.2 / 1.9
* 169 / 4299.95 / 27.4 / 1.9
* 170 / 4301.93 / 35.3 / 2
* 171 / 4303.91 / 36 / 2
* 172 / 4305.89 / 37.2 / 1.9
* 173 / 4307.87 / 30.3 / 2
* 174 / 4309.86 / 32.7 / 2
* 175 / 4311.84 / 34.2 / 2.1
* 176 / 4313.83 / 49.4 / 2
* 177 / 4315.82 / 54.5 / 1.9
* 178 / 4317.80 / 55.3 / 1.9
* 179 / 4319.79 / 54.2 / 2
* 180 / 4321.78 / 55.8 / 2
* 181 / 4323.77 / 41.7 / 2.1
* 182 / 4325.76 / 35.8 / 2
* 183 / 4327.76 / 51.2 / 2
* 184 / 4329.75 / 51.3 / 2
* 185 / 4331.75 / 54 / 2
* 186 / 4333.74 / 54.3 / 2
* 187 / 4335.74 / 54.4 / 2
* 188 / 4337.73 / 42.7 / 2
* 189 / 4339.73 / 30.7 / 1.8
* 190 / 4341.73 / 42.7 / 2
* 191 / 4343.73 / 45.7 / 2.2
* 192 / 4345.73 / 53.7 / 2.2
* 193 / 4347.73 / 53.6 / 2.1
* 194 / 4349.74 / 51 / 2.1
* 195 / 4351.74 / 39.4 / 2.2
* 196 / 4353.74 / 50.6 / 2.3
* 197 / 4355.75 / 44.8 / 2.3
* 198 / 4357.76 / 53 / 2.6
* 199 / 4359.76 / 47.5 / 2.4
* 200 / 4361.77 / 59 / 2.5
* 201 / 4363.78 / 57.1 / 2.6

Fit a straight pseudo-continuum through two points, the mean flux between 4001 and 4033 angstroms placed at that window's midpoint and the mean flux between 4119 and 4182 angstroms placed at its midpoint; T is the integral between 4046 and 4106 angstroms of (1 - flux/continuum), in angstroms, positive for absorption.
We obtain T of 2.4 angstroms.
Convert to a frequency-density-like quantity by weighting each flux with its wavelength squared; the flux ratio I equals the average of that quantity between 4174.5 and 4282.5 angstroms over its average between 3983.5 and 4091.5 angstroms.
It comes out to 1.1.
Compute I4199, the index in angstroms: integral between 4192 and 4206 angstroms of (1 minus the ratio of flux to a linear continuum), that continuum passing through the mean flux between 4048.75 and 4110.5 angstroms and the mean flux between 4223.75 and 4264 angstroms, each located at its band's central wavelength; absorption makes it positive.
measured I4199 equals -0.4 angstroms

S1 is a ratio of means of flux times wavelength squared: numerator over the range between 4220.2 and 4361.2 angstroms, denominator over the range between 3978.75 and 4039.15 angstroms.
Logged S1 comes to 1.11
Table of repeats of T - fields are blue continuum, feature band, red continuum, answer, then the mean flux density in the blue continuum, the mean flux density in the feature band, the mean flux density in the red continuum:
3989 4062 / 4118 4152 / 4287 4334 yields -3.41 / 47.3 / 50.4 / 43.4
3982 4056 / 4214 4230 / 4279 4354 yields -0.53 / 47.2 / 47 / 44.7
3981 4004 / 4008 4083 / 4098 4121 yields 1.31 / 46.8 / 46.9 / 49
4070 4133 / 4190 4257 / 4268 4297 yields -2.84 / 48.9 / 48.3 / 45.1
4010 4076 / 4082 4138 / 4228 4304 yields -3.62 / 47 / 49.6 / 45.6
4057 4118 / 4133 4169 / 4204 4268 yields -1.68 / 48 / 50.3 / 48.1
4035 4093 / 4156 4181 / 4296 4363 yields -1.89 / 47.3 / 50.1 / 45.3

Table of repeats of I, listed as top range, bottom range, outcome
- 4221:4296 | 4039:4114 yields 1.07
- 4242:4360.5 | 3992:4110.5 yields 1.08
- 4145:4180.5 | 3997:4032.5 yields 1.11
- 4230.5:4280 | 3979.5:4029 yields 1.11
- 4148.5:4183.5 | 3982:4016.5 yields 1.14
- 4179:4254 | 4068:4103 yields 1.09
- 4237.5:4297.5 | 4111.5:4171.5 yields 0.98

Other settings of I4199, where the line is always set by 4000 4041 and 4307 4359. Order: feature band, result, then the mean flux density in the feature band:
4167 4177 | -0.2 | 48.3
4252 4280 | 0.5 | 46.3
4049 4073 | 0.8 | 46.3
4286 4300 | 1.6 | 41.5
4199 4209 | -0.2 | 48.4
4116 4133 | -0.9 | 50.1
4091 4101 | 0.2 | 47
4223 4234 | 0.6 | 44.9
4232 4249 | -0.5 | 48.5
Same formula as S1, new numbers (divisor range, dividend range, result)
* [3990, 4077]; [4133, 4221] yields 1.14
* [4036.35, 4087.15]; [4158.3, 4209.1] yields 1.13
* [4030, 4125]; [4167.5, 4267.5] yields 1.09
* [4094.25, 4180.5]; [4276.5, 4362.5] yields 1.00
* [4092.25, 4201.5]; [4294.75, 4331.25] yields 0.93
